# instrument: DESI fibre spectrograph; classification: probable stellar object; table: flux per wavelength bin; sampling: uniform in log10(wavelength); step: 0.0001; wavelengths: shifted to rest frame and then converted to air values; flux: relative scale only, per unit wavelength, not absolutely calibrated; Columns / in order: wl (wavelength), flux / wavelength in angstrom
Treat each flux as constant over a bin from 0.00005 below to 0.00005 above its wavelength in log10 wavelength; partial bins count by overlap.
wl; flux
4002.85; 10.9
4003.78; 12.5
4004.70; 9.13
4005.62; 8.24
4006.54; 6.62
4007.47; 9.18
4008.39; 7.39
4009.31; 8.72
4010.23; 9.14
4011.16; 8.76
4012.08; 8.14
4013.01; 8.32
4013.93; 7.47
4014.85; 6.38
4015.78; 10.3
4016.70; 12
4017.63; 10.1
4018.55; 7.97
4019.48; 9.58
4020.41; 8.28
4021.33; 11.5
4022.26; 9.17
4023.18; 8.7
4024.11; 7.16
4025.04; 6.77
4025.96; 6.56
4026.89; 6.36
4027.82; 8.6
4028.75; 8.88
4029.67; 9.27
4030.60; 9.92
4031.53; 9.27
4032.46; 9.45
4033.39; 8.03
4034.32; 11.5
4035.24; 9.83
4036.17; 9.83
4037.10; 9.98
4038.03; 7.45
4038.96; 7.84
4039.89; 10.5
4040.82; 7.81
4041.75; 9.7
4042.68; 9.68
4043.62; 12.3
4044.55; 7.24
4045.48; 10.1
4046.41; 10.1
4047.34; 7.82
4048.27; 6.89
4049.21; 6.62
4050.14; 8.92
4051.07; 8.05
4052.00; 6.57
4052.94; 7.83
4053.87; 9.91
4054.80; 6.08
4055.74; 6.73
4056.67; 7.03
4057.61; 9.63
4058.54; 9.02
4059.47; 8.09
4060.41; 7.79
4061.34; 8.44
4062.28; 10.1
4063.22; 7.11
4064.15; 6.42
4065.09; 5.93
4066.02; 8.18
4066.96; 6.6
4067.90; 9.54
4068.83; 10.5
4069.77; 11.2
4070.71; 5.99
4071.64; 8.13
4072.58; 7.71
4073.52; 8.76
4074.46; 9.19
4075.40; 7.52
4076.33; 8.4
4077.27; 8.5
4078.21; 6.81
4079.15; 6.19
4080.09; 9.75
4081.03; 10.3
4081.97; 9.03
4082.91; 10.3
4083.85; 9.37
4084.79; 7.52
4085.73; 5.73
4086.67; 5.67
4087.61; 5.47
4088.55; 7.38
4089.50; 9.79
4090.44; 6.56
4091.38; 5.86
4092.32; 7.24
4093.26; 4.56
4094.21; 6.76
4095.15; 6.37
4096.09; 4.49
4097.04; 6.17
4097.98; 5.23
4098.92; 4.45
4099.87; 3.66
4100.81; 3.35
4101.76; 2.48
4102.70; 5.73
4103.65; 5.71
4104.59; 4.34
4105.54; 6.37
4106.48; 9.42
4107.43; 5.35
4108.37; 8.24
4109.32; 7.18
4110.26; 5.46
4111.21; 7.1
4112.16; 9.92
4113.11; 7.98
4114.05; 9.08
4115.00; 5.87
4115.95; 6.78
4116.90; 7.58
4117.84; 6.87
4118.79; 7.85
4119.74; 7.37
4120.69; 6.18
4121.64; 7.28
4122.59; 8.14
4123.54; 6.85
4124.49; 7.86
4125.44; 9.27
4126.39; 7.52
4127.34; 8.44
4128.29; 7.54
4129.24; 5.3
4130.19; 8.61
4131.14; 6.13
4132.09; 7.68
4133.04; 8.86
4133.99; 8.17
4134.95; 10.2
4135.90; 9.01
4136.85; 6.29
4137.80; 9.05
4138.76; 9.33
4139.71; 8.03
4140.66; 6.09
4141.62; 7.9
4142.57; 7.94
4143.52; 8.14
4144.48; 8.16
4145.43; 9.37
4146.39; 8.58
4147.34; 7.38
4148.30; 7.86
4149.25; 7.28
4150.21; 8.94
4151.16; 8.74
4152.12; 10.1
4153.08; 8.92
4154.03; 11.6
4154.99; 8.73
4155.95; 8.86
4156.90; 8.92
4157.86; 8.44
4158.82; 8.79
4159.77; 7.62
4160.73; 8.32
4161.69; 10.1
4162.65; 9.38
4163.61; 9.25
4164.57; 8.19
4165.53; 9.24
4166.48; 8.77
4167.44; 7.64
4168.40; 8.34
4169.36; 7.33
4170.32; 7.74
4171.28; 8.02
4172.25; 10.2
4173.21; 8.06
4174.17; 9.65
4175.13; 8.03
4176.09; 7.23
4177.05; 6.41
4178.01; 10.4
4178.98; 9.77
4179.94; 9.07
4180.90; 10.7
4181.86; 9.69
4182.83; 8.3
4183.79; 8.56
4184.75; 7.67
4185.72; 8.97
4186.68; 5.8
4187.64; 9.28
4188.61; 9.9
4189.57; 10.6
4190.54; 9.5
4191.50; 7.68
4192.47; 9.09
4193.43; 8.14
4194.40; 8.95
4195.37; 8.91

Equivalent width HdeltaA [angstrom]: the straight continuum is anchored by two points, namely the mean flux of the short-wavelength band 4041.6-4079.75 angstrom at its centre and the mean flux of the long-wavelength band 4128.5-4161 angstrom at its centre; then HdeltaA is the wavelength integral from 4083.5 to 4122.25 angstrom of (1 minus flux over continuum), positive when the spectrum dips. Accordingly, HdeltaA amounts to 8.4 angstrom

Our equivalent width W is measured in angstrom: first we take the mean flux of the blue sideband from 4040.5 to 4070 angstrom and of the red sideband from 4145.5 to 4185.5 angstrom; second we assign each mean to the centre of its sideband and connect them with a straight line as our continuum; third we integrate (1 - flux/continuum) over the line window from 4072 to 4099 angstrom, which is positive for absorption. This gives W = 3.6 angstrom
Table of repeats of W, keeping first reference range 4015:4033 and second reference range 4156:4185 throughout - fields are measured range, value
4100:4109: 3.24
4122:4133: 1.40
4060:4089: 2.51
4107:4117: 1.64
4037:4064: 1.32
